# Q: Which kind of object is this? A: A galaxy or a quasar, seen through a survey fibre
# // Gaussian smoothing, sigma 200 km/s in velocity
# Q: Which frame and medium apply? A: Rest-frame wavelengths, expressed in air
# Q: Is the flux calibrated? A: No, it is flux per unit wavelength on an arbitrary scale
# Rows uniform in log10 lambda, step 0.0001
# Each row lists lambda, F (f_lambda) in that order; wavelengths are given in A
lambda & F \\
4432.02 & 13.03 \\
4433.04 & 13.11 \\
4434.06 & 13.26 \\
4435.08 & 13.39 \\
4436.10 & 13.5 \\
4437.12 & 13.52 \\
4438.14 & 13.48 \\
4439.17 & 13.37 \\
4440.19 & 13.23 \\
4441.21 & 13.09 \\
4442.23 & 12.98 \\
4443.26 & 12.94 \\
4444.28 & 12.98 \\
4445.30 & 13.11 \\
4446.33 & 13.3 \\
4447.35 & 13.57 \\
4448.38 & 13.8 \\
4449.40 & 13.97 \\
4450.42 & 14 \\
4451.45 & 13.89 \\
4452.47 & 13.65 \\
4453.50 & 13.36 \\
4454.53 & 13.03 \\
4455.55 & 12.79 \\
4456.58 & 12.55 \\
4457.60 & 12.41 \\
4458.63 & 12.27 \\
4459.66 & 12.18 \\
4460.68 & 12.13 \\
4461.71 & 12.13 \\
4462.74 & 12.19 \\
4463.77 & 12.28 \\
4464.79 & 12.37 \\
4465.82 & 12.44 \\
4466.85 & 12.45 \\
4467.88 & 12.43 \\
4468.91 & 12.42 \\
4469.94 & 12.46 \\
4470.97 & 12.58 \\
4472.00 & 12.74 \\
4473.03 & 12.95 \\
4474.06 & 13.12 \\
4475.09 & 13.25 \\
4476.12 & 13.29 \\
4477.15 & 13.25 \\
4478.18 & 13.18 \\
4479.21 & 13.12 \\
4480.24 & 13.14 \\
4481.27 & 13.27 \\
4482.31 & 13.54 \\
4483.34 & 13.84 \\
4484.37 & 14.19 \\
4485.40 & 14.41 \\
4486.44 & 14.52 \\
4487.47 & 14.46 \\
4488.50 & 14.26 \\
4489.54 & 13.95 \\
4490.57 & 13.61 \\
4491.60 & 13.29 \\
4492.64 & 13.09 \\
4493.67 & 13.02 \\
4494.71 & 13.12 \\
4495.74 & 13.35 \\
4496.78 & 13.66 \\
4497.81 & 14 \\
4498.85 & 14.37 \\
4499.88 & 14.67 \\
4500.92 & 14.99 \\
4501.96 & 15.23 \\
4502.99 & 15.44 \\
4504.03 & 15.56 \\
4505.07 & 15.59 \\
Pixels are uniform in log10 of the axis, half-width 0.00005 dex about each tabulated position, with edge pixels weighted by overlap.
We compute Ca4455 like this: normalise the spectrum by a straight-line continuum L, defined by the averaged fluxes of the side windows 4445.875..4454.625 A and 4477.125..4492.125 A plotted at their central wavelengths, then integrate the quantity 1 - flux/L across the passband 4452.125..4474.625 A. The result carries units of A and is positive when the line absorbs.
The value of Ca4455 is 1.82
